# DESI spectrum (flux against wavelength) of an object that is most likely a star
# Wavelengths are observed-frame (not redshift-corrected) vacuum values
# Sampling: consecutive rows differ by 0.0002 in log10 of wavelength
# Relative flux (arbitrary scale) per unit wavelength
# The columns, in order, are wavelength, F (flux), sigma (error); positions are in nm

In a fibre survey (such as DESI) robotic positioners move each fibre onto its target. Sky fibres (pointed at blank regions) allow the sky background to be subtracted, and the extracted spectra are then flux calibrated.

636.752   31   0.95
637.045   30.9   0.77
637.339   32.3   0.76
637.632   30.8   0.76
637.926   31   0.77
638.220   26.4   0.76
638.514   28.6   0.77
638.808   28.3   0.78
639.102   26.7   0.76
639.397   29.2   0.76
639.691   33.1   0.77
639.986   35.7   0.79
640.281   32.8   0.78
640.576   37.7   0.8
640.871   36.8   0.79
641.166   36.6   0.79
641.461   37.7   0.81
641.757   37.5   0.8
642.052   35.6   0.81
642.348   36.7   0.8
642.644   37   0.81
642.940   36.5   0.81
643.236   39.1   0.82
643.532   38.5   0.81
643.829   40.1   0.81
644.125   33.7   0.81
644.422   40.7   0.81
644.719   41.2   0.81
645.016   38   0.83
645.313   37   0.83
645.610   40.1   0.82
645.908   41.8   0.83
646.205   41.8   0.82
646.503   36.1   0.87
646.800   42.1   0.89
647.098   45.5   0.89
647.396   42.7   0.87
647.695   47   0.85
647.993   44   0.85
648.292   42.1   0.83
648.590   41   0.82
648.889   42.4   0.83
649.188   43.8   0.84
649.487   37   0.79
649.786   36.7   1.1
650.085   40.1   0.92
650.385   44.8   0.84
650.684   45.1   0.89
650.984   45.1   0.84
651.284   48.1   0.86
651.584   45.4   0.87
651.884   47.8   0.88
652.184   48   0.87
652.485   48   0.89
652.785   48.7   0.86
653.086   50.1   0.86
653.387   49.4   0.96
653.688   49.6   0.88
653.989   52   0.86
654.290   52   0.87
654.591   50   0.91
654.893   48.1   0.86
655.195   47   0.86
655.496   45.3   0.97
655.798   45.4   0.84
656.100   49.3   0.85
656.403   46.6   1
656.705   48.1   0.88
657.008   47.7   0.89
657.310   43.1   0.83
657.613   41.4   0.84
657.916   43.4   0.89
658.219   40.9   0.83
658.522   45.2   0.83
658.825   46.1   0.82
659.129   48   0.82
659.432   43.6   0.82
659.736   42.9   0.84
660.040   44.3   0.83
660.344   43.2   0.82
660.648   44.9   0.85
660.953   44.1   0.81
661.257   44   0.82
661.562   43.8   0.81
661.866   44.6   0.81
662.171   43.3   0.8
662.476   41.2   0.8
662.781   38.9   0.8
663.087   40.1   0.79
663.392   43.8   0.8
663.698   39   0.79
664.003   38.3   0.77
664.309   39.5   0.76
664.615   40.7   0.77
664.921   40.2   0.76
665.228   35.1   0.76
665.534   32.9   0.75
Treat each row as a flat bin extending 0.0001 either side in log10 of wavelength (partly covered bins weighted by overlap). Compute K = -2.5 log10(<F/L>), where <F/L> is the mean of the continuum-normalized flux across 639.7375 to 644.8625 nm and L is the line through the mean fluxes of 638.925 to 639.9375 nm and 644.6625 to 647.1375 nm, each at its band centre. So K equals -0.08 mag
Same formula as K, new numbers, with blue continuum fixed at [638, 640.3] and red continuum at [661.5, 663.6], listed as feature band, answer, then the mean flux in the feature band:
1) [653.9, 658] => -0.21 mag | 47.1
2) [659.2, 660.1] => -0.09 mag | 43.9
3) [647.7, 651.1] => -0.19 mag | 42.2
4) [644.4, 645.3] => -0.20 mag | 39.4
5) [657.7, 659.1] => -0.11 mag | 44.1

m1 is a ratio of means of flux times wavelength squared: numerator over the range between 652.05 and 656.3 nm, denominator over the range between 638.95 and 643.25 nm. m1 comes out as 1.44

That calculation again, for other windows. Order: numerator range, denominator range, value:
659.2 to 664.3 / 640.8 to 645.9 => 1.18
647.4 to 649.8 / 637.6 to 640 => 1.46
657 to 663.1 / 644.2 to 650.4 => 1.10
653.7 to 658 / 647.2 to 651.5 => 1.12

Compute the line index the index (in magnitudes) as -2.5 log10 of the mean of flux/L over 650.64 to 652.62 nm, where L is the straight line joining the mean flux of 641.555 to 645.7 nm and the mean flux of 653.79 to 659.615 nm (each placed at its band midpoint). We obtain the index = -0.09 mag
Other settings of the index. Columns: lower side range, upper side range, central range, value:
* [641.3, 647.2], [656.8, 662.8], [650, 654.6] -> -0.16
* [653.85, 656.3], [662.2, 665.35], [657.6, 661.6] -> 0.00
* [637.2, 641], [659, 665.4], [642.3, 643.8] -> -0.14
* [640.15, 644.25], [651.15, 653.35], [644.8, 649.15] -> 0.02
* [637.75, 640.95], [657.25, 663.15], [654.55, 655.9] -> -0.16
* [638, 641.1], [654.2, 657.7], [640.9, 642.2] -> -0.10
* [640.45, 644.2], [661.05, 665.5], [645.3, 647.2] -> -0.08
